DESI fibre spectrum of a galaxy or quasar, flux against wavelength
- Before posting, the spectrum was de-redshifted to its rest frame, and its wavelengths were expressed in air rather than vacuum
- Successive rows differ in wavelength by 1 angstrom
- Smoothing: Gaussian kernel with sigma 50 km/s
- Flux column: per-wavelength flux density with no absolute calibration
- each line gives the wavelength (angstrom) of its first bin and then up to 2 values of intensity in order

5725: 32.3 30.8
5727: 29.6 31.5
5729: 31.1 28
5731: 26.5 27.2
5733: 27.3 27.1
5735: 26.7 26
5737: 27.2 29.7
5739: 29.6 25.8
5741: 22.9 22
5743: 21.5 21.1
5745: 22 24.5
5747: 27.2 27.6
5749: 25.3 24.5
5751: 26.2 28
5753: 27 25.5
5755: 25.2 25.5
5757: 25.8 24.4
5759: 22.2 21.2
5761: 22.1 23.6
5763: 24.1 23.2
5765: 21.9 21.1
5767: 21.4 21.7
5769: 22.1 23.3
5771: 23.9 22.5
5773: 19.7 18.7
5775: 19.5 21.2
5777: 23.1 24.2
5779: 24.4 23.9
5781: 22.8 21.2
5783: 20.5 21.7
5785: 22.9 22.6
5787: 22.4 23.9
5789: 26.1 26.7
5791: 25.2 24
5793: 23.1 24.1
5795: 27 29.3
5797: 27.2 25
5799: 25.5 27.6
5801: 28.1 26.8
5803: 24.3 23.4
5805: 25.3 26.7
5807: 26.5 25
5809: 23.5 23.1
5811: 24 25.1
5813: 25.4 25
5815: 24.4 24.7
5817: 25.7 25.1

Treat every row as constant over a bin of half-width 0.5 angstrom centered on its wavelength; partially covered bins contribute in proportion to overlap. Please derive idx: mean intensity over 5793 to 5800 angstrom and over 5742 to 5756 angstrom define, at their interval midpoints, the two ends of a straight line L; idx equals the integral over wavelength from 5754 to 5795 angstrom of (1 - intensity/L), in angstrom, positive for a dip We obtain 4.19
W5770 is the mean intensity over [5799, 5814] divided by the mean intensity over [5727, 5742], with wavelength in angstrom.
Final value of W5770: 0.9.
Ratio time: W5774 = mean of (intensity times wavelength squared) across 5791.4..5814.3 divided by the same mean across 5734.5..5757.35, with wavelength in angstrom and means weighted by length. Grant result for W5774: 1.02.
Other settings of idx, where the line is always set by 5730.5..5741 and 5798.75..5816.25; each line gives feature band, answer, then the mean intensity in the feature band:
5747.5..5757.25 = 0.2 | 26.1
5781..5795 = 1.2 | 23.5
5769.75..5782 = 1.8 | 22.2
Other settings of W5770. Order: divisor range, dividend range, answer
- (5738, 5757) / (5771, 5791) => 0.90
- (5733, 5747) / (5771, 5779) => 0.86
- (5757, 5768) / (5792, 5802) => 1.16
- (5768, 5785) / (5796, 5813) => 1.16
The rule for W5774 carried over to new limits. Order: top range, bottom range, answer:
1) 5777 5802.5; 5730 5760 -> 0.98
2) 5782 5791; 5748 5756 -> 0.91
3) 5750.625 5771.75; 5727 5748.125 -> 0.91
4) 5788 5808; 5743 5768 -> 1.09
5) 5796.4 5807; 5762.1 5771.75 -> 1.17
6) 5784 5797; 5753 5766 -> 1.05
